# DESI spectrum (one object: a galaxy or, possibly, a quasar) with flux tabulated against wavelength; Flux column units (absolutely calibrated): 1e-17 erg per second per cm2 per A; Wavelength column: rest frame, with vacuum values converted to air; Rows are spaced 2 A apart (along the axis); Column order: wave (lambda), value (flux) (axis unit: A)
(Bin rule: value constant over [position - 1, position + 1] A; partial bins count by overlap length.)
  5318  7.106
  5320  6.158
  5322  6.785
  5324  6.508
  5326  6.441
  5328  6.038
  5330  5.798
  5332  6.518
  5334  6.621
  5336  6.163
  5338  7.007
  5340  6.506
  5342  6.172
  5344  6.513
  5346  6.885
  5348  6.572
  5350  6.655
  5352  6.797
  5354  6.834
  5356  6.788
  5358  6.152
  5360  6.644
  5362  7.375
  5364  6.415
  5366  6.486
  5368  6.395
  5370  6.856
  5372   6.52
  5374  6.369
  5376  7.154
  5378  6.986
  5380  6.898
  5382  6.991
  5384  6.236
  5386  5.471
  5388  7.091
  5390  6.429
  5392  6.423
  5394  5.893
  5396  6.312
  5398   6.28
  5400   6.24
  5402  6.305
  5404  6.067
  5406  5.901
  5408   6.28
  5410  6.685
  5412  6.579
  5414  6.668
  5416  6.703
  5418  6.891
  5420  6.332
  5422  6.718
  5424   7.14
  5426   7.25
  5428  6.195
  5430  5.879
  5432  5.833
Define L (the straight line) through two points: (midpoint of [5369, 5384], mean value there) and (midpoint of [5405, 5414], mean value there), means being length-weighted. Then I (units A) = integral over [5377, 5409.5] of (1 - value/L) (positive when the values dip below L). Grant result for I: 1.1 A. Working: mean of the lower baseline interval 6.79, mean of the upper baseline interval 6.4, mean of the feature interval 6.37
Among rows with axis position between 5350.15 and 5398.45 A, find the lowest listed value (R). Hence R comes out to 5.471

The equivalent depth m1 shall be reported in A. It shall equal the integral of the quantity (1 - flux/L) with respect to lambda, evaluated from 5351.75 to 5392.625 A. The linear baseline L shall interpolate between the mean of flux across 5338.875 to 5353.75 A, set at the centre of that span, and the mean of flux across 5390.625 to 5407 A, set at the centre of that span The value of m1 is -1.5 A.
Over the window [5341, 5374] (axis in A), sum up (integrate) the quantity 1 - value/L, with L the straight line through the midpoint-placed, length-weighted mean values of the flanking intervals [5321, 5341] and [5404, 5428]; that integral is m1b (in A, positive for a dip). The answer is -0.7 A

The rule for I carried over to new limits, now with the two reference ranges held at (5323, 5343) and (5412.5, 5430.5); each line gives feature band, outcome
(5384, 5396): 0.5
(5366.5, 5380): -0.4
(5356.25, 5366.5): -0.3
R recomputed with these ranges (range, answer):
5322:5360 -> 5.798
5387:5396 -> 5.893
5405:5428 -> 5.901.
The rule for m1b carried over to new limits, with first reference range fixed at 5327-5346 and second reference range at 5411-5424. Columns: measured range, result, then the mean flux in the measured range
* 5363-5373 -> 0.0 A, 6.53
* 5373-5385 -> -0.4 A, 6.77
